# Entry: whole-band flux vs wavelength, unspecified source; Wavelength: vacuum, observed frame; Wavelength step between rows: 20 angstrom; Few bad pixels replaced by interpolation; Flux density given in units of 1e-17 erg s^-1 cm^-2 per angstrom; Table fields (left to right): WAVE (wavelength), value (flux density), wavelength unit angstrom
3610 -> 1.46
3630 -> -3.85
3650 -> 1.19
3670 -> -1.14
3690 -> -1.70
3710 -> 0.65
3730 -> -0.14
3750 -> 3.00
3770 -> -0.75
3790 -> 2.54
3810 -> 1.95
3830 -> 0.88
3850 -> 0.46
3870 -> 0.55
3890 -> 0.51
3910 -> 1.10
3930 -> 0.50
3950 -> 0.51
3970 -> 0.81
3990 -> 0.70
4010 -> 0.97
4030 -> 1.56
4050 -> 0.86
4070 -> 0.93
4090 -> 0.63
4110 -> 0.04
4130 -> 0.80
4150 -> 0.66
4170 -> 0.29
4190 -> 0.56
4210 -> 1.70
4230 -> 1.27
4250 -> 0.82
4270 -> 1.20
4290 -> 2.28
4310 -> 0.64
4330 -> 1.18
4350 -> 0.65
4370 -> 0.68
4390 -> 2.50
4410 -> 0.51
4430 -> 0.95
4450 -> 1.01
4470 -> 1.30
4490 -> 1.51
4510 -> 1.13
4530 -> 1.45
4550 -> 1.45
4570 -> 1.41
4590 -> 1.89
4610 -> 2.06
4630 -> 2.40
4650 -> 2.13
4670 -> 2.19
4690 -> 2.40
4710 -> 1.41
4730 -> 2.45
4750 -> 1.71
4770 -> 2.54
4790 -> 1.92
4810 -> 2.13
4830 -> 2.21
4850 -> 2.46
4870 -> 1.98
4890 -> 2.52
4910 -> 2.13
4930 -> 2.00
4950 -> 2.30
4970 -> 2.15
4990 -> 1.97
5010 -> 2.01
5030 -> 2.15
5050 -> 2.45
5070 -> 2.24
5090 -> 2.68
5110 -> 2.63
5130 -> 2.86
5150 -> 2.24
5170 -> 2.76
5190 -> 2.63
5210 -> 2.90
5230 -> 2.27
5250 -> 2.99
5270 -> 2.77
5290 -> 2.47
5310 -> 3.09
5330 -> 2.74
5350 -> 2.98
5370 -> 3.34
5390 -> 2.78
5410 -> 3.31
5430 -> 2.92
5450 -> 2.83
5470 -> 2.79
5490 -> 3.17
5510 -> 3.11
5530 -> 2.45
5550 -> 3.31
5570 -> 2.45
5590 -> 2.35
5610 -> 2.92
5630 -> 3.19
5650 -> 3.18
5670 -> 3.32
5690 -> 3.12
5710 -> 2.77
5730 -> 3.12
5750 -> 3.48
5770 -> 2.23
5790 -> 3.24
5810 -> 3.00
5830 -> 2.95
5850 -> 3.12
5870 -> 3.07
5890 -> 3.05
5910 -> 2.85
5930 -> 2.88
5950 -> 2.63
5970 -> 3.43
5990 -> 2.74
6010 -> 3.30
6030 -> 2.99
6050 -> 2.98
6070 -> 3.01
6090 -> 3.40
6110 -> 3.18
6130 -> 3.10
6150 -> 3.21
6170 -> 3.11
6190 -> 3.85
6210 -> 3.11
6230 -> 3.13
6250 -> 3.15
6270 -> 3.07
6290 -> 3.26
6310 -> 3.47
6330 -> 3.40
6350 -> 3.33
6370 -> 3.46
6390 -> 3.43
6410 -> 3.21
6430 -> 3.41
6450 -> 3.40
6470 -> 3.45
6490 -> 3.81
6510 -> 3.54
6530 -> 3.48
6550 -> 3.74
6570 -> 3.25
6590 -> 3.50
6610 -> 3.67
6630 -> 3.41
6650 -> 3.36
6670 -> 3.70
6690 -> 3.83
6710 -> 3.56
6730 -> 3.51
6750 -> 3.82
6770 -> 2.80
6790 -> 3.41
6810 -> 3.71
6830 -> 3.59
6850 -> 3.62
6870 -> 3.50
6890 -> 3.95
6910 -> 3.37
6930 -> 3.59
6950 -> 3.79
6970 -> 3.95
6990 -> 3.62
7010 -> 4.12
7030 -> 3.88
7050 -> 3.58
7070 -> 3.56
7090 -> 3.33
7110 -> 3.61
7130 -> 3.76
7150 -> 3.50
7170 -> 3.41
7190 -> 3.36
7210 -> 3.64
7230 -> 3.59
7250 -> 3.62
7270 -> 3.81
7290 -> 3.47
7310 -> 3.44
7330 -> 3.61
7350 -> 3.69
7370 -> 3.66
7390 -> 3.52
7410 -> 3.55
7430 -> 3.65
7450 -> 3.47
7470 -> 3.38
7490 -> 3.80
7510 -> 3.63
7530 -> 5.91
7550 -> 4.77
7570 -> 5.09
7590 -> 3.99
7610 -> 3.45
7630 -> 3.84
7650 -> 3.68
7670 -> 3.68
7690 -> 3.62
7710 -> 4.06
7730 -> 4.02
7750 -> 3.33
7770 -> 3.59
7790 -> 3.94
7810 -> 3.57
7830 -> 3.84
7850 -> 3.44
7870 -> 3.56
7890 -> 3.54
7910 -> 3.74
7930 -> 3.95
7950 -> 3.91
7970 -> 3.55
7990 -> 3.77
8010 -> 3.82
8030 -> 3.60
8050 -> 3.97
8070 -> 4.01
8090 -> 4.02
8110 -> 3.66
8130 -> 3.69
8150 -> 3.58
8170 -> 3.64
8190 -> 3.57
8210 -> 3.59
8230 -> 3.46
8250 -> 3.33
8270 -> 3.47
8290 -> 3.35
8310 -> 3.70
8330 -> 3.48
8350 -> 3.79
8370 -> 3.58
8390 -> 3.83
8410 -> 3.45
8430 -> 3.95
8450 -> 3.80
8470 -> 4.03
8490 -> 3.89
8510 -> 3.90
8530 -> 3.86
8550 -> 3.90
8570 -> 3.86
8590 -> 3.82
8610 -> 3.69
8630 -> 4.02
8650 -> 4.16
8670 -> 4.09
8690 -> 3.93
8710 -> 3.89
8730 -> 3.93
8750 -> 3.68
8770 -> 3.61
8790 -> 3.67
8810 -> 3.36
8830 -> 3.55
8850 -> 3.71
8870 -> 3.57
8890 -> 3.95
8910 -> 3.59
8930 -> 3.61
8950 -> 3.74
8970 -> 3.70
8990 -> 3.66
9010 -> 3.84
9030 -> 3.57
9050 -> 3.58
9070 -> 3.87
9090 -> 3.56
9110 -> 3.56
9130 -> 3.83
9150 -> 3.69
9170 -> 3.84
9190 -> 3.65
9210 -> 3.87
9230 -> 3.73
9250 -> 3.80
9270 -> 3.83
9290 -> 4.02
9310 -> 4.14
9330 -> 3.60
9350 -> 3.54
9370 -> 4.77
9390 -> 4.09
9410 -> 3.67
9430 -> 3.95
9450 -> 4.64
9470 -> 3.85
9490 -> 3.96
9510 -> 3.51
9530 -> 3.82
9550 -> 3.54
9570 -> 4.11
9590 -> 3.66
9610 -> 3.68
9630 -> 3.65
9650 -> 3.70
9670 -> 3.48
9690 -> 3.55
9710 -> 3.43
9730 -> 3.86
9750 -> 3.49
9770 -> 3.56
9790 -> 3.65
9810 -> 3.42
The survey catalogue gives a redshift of 0.148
